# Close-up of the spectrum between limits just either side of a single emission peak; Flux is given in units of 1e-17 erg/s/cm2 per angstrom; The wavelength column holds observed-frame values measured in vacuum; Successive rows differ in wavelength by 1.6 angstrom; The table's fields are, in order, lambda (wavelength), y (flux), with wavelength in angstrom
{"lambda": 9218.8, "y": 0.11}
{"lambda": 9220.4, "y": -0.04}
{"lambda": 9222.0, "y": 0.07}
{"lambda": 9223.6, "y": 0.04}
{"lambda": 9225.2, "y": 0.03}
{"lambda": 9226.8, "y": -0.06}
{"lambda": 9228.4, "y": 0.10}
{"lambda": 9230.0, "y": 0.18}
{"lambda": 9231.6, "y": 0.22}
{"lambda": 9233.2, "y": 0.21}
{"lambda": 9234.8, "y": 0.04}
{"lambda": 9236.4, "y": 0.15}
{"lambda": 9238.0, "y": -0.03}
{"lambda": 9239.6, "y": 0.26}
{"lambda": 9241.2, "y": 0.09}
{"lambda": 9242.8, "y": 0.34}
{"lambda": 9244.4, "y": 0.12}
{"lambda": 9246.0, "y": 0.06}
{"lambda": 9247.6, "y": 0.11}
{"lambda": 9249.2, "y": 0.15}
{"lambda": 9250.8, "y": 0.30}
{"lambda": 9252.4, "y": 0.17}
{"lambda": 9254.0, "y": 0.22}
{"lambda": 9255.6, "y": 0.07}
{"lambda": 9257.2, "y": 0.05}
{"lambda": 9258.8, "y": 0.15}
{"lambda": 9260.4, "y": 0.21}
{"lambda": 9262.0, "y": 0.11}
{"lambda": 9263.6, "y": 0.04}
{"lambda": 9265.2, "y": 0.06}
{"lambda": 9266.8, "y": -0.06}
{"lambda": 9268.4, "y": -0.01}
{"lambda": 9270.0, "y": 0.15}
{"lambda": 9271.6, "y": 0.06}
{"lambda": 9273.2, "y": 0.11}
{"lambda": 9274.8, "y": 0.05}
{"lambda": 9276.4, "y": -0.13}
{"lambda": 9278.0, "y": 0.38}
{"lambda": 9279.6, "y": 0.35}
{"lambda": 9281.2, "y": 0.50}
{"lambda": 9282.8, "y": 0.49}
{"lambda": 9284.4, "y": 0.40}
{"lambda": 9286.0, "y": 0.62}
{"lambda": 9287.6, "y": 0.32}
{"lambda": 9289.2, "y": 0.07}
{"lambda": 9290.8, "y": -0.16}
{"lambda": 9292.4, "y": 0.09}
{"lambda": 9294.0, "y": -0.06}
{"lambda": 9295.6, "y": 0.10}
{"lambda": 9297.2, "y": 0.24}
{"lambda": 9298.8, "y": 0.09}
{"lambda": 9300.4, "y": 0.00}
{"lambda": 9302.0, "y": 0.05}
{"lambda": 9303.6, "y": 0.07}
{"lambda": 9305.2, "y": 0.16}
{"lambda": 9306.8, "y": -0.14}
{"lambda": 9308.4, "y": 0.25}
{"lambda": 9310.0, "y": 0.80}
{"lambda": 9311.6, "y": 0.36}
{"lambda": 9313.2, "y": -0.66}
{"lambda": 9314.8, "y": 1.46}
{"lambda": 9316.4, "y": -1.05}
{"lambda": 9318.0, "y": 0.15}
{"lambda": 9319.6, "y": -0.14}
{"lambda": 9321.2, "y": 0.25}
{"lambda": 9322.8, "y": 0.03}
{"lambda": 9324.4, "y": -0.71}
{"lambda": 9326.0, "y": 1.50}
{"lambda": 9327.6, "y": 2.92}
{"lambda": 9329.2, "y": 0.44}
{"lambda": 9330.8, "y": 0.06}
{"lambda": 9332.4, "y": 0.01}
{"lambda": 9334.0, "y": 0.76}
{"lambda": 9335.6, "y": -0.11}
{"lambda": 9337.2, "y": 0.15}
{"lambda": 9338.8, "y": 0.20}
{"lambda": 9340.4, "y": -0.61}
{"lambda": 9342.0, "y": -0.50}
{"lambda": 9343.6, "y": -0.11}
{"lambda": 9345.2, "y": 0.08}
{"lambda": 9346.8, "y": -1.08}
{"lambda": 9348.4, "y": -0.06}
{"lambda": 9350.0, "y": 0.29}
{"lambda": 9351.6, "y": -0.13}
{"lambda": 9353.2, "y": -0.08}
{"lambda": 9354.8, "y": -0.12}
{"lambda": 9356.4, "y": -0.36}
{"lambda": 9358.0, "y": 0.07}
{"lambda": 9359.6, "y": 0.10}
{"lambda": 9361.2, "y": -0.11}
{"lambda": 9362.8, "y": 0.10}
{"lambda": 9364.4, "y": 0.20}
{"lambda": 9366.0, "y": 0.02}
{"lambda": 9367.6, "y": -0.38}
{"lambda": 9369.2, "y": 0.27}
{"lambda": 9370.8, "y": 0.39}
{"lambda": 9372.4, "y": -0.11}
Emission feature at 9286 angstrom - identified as H-beta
